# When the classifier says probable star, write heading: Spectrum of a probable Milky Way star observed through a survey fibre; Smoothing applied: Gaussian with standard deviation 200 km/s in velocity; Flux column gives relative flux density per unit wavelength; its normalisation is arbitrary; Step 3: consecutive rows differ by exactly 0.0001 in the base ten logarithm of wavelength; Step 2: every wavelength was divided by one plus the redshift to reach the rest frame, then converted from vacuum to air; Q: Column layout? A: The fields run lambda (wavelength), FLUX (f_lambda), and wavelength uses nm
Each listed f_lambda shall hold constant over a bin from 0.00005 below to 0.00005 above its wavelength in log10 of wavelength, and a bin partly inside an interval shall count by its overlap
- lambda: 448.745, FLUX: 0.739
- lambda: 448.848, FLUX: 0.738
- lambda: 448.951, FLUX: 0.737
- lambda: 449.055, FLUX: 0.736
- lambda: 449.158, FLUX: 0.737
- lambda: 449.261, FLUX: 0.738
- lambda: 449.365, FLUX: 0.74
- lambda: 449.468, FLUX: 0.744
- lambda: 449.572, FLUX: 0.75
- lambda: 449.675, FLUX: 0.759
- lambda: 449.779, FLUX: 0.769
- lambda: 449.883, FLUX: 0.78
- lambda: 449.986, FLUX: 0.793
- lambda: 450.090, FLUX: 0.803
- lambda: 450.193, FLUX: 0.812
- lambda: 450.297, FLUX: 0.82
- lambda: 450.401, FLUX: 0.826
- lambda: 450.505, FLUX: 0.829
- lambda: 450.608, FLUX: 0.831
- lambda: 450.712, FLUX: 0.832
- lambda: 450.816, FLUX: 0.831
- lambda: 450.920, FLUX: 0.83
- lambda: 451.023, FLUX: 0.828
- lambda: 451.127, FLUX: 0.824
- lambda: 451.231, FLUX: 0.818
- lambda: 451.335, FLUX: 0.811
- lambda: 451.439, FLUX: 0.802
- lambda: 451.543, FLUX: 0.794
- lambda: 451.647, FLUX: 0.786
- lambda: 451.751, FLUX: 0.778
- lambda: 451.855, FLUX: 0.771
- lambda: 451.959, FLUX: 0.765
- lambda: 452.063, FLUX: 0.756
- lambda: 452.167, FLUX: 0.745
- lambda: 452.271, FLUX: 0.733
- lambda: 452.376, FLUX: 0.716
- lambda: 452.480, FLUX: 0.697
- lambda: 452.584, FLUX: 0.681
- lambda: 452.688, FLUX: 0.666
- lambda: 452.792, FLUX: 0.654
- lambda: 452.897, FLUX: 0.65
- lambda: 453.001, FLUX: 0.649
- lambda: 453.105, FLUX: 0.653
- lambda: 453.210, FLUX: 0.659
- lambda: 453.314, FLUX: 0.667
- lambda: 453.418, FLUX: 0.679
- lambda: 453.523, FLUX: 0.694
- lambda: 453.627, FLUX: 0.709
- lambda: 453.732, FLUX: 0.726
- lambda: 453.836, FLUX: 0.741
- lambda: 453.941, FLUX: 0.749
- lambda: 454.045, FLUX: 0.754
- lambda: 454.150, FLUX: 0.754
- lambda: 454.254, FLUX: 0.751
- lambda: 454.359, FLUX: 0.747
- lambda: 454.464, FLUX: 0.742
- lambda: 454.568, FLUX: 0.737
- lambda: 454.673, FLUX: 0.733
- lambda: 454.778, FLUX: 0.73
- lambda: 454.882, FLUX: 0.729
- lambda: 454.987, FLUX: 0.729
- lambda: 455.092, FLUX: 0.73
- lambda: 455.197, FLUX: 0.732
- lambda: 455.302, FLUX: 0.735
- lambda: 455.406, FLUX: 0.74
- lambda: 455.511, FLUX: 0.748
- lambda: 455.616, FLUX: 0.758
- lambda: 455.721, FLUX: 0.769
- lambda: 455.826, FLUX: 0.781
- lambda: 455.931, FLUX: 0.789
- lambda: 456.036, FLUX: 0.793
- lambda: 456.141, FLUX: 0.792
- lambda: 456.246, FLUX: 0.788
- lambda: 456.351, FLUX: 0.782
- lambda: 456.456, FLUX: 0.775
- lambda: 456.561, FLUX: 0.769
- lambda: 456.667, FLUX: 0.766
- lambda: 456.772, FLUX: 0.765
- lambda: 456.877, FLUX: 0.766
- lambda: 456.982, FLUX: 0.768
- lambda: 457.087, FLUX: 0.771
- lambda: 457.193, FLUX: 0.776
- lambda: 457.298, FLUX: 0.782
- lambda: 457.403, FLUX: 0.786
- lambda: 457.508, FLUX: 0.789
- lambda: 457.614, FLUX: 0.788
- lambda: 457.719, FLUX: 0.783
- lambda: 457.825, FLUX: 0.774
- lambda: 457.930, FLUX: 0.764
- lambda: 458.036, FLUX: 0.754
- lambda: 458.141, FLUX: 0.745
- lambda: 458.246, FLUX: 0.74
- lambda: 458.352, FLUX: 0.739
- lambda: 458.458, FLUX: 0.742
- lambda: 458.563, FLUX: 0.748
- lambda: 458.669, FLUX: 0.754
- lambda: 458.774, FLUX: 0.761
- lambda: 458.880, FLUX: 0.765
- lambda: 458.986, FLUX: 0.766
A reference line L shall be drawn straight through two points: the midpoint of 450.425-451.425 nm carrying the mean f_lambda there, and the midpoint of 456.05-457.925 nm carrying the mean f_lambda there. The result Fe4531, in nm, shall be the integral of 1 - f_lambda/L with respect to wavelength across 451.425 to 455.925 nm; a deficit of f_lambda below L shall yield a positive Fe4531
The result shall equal 0.42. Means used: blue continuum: 0.825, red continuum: 0.778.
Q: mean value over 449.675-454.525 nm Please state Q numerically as 0.754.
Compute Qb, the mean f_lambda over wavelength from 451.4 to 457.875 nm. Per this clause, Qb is 0.744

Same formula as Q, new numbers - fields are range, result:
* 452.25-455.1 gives 0.709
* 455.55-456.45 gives 0.781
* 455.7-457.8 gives 0.779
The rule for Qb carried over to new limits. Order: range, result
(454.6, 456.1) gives 0.75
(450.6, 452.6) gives 0.782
